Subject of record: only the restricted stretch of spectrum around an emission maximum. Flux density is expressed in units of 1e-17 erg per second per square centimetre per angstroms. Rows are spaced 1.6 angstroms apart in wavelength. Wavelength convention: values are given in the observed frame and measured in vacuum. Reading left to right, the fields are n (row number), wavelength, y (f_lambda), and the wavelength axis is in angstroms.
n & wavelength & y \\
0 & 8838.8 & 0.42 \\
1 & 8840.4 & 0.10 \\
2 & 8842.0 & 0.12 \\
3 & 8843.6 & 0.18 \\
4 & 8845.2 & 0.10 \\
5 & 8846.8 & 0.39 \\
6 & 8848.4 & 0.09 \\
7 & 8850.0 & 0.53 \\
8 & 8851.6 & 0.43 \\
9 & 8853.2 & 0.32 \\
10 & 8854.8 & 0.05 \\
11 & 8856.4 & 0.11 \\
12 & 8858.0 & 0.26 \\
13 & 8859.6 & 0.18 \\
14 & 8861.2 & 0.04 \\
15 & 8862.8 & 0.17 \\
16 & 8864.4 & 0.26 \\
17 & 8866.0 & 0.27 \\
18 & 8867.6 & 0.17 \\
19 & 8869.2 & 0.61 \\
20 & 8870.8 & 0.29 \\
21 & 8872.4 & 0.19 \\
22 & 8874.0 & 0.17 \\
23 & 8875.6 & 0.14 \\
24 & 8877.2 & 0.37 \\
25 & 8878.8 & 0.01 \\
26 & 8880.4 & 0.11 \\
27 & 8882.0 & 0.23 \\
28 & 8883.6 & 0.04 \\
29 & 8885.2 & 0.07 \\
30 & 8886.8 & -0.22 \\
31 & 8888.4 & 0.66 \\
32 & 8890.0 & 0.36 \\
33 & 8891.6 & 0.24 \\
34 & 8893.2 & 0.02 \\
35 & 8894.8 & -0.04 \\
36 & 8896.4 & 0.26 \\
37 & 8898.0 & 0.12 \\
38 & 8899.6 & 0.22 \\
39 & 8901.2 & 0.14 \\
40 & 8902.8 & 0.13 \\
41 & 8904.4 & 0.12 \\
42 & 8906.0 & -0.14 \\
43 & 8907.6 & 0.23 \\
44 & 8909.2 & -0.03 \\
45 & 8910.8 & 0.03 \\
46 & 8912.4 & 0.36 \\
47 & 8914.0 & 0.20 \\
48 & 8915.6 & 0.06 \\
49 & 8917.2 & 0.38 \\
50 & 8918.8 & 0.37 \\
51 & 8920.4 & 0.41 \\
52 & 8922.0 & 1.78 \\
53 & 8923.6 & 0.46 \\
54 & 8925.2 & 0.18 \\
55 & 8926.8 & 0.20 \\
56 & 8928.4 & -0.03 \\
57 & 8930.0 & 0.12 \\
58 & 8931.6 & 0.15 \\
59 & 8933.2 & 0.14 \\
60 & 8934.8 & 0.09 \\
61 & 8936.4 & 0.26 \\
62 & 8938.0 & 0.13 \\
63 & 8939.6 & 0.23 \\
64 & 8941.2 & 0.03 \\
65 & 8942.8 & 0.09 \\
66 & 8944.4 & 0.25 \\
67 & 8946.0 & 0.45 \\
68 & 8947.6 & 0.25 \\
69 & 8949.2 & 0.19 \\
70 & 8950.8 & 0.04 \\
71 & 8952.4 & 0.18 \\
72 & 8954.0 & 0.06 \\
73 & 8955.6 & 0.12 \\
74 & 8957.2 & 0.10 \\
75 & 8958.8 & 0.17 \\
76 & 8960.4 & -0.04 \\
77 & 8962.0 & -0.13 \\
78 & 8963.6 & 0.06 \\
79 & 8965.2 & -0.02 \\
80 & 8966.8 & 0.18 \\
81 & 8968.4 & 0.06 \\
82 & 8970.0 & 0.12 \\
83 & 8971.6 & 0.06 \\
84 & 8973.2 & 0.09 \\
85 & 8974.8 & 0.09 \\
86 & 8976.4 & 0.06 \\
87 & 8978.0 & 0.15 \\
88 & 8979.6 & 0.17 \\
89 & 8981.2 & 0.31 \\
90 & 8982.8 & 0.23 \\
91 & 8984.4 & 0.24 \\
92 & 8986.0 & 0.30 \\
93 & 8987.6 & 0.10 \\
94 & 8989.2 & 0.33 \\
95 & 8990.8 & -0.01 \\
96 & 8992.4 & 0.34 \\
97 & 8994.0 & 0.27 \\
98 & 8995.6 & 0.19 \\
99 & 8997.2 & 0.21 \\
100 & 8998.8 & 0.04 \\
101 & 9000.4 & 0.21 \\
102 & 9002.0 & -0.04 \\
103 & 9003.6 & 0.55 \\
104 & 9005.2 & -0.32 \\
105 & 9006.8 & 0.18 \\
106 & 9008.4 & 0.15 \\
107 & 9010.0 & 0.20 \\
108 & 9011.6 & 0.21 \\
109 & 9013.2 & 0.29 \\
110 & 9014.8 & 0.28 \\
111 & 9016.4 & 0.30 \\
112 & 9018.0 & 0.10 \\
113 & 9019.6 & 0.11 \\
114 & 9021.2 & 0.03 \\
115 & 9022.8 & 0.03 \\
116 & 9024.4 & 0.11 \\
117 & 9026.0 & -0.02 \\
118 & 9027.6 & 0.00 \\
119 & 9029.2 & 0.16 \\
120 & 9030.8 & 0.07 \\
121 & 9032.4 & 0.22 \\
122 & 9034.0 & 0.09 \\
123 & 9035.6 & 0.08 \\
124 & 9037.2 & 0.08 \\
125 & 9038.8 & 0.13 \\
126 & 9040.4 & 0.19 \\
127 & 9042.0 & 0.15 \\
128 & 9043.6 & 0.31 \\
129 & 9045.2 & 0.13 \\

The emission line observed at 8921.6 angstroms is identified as Hbeta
